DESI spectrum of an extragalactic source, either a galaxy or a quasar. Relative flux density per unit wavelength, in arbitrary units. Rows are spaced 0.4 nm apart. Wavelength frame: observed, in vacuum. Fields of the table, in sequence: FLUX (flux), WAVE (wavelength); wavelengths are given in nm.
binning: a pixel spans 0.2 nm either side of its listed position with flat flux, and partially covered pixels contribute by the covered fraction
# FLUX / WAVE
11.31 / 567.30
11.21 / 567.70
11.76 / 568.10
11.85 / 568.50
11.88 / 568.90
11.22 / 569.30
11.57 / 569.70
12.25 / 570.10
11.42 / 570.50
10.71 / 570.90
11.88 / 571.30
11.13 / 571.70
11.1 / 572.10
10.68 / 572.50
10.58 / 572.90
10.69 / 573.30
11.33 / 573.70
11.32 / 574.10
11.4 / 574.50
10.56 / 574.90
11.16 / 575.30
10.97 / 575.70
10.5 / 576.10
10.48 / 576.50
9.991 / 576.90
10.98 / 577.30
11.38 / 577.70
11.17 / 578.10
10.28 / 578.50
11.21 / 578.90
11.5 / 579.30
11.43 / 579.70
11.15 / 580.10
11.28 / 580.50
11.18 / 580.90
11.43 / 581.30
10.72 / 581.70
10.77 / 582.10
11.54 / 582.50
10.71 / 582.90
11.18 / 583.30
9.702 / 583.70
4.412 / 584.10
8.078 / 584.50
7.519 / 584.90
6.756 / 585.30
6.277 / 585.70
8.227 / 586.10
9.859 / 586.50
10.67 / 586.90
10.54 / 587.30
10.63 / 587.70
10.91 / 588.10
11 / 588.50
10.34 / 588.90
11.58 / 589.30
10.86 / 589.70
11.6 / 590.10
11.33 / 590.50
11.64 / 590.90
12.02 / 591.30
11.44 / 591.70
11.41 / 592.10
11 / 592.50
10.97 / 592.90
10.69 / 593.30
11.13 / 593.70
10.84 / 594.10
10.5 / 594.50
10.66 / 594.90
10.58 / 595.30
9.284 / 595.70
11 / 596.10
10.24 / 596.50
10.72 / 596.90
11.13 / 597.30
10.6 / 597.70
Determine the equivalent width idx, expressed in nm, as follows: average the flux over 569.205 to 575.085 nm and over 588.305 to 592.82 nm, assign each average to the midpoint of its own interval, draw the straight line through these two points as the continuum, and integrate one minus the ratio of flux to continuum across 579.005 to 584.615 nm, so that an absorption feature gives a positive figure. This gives 0.41 nm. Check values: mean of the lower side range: 11.2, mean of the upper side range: 11.3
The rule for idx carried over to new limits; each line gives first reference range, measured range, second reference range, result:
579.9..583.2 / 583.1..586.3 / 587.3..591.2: 0.96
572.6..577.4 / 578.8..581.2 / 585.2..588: -0.29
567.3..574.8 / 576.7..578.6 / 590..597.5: 0.07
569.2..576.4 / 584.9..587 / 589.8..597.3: 0.54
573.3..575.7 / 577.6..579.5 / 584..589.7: -0.11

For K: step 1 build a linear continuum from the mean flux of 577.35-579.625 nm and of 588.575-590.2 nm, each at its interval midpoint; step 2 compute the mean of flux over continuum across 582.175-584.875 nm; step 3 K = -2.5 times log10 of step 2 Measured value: 0.20 mag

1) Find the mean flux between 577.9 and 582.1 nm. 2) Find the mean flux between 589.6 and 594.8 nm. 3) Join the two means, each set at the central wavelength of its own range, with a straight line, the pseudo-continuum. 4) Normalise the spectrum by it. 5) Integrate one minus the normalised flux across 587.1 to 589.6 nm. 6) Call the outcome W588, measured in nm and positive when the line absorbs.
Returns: 0.07 nm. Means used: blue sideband 11.1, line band 10.8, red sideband 11.2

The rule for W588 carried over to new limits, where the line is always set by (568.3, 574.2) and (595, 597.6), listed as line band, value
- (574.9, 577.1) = 0.11 nm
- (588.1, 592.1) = -0.22 nm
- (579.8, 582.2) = -0.03 nm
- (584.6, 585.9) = 0.47 nm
